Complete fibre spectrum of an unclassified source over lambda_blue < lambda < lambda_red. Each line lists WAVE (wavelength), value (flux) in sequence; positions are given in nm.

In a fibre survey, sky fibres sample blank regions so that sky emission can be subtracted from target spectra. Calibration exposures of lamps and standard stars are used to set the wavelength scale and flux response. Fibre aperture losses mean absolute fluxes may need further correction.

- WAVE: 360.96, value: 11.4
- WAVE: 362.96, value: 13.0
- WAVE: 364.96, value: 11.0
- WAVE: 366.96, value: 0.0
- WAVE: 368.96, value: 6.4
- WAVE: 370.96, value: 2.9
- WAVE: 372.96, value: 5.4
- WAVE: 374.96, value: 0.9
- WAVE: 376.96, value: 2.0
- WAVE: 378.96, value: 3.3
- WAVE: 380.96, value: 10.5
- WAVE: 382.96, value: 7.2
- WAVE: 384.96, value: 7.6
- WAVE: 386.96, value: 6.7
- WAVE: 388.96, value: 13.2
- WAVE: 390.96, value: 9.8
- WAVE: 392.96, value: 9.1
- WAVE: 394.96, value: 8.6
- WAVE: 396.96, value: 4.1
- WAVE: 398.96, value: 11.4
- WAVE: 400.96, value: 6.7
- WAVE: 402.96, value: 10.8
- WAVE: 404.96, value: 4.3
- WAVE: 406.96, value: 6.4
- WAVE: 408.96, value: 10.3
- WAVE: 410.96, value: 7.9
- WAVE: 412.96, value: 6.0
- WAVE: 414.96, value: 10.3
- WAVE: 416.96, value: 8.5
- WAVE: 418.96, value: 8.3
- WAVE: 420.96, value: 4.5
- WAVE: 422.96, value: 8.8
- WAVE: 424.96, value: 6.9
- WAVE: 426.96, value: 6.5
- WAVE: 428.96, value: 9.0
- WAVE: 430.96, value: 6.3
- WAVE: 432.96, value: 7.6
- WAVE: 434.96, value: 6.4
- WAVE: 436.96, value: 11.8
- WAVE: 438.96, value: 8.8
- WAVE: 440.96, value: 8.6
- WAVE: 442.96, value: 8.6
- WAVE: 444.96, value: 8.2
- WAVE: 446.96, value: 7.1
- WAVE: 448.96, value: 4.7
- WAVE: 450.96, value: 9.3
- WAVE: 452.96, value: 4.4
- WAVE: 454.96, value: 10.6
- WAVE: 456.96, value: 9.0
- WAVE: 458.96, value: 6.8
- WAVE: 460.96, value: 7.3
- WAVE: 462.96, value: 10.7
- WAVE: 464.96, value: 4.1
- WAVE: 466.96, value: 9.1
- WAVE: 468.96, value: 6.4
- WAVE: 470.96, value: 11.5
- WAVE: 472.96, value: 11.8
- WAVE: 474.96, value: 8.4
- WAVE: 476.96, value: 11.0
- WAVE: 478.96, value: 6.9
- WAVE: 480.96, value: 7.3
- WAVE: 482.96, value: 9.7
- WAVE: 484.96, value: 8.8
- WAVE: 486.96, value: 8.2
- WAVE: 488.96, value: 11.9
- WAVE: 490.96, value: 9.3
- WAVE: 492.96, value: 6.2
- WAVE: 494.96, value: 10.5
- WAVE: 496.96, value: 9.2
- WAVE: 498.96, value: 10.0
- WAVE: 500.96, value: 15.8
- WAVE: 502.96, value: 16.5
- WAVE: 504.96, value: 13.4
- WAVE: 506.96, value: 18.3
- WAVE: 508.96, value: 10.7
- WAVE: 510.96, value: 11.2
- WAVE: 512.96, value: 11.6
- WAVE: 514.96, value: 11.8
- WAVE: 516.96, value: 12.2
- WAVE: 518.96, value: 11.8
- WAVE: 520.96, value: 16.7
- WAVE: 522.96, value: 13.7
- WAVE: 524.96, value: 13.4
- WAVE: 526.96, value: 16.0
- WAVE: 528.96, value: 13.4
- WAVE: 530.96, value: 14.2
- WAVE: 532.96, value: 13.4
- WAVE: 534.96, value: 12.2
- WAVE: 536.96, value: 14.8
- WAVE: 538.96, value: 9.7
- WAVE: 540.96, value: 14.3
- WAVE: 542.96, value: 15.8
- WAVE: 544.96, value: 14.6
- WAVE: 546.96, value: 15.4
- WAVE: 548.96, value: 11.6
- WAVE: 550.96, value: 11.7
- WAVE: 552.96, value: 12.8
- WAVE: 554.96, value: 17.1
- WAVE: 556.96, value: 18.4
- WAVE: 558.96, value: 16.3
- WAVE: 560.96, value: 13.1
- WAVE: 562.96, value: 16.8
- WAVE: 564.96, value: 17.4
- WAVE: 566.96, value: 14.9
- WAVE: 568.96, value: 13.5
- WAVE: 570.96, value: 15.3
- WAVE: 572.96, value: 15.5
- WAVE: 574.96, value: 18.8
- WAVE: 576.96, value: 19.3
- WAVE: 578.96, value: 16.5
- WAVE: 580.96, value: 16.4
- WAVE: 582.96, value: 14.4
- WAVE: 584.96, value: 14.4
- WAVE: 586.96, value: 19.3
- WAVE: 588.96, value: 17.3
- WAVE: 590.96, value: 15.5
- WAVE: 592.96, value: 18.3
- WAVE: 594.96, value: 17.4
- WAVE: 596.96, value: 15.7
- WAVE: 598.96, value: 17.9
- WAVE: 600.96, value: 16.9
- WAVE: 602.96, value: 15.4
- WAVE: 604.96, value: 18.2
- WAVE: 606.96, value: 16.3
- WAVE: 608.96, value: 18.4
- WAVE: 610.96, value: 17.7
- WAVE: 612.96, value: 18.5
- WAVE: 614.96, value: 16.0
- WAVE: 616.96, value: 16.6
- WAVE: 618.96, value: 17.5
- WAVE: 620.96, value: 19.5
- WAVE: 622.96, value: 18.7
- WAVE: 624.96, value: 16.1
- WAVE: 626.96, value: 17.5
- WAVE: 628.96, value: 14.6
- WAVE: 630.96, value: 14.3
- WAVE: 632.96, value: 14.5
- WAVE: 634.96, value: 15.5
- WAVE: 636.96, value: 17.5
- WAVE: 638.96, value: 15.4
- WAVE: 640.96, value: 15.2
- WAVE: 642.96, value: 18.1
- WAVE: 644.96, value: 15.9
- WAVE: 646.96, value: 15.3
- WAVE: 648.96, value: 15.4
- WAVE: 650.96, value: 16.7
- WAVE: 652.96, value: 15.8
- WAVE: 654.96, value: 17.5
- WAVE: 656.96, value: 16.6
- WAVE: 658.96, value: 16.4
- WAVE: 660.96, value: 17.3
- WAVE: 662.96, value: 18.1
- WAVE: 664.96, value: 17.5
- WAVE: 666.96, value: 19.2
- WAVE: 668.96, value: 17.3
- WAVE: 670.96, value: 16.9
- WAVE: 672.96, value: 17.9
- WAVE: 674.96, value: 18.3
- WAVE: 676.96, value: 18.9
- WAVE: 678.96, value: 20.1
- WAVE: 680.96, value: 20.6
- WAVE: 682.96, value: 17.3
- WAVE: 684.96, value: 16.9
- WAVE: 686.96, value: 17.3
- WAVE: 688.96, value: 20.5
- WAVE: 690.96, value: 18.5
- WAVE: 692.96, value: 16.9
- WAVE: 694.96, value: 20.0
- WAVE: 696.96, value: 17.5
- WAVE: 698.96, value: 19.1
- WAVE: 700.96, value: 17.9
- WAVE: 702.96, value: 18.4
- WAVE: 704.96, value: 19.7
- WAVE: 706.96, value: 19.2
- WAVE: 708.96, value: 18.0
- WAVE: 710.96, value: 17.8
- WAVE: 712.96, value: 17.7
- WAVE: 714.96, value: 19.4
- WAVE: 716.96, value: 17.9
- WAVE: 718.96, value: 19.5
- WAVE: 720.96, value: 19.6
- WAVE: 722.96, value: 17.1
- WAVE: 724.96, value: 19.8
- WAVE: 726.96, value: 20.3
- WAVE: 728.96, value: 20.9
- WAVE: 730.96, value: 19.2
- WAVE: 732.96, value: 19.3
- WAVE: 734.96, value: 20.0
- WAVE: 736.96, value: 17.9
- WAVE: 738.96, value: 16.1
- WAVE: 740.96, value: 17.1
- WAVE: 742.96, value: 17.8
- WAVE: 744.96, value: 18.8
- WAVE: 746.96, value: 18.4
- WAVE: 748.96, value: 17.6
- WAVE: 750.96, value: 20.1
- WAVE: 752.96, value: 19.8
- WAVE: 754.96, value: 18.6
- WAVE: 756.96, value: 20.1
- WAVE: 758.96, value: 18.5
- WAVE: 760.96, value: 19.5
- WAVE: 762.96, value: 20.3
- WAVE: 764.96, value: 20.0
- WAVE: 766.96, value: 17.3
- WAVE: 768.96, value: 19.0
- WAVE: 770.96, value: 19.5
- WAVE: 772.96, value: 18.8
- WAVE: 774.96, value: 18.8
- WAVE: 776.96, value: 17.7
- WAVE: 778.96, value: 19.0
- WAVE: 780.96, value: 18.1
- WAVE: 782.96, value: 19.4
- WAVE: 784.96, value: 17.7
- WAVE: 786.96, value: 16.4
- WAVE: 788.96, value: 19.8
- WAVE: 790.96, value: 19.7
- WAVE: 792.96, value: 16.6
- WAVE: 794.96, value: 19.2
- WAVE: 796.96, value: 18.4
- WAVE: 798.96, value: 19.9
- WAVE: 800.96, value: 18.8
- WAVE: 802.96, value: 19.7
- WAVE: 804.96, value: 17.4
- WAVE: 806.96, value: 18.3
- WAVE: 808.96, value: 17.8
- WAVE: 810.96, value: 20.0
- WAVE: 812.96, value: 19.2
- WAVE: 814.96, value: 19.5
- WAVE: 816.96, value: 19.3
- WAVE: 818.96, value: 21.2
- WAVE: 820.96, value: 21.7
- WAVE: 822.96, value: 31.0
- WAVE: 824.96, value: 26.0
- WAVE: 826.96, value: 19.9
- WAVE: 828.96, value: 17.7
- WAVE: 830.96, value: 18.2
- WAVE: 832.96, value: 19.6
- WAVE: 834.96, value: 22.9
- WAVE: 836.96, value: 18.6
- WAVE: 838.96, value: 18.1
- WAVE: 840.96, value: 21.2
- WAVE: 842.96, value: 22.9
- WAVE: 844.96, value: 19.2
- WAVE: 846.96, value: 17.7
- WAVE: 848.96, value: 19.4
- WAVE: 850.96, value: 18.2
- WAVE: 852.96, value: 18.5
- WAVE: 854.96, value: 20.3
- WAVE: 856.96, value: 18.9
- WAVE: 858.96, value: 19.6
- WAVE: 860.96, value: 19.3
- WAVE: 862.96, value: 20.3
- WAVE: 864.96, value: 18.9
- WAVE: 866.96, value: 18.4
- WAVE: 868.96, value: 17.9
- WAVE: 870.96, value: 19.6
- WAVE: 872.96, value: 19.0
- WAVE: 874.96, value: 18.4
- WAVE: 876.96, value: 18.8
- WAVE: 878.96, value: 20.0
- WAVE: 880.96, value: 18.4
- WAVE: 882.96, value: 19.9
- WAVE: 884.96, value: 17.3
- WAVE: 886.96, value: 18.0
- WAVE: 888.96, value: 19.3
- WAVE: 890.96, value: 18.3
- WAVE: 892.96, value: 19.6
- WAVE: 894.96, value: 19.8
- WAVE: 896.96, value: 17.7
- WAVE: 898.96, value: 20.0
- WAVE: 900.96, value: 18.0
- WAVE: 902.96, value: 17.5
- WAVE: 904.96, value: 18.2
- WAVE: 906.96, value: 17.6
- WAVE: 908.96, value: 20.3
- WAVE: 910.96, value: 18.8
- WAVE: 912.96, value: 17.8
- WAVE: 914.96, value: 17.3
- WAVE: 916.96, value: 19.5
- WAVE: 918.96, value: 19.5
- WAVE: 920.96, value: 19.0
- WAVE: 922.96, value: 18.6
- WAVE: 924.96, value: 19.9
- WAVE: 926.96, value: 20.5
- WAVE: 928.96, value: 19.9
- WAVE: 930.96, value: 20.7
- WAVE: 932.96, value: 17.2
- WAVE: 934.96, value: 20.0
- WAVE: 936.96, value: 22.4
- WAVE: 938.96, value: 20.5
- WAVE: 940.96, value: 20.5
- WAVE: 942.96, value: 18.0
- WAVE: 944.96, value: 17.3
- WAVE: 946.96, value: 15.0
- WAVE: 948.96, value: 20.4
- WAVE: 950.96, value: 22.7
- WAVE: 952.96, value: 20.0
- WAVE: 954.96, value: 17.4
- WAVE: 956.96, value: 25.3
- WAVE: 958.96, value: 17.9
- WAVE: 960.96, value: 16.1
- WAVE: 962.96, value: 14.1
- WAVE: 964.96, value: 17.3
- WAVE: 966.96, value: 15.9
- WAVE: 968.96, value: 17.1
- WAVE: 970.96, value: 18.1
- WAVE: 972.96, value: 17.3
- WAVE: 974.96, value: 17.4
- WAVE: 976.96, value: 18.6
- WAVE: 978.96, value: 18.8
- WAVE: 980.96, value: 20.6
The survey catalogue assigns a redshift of 0.253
